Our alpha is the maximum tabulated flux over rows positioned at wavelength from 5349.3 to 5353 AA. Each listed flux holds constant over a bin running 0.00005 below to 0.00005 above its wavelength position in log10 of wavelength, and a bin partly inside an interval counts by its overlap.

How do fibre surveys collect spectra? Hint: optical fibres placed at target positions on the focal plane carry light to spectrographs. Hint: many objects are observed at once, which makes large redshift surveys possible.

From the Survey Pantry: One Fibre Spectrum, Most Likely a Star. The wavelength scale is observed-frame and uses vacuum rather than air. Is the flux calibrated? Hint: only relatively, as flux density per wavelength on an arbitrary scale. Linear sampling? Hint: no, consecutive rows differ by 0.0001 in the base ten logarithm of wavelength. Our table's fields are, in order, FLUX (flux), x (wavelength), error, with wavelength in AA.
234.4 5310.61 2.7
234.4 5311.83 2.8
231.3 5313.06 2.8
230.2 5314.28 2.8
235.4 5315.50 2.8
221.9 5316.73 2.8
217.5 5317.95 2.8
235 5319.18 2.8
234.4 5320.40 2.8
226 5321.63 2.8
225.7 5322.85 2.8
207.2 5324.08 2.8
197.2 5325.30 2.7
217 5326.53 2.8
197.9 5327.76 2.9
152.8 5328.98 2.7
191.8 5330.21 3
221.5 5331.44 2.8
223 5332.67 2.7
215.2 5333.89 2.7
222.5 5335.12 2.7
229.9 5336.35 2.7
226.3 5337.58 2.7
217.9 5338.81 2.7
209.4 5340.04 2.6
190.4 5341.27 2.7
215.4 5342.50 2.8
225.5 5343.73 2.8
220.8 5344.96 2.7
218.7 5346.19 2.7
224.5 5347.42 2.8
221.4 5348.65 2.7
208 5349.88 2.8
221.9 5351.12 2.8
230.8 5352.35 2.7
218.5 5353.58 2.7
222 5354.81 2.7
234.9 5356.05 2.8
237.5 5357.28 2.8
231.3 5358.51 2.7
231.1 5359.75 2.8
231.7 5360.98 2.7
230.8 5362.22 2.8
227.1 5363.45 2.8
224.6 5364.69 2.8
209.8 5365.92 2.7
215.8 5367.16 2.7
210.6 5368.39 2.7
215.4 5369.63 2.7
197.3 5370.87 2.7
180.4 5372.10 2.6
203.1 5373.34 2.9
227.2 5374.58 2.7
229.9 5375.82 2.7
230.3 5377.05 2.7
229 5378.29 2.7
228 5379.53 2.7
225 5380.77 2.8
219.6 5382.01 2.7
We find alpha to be 230.8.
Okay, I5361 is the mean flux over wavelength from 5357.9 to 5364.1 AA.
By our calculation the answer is 230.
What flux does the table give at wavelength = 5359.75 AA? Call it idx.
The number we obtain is 231.1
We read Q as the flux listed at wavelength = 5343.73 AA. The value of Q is 225.5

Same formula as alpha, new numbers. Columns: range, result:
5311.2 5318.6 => 235.4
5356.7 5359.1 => 237.5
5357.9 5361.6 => 231.7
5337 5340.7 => 226.3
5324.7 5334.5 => 223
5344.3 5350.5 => 224.5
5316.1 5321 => 235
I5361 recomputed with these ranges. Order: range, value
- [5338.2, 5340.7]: 213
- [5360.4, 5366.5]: 225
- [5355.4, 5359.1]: 235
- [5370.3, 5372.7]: 189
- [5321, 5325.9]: 214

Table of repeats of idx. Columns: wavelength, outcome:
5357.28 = 237.5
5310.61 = 234.4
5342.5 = 215.4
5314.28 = 230.2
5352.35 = 230.8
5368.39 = 210.6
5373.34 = 203.1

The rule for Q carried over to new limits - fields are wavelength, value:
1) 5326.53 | 217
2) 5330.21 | 191.8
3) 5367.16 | 215.8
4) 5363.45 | 227.1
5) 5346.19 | 218.7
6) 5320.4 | 234.4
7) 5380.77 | 225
